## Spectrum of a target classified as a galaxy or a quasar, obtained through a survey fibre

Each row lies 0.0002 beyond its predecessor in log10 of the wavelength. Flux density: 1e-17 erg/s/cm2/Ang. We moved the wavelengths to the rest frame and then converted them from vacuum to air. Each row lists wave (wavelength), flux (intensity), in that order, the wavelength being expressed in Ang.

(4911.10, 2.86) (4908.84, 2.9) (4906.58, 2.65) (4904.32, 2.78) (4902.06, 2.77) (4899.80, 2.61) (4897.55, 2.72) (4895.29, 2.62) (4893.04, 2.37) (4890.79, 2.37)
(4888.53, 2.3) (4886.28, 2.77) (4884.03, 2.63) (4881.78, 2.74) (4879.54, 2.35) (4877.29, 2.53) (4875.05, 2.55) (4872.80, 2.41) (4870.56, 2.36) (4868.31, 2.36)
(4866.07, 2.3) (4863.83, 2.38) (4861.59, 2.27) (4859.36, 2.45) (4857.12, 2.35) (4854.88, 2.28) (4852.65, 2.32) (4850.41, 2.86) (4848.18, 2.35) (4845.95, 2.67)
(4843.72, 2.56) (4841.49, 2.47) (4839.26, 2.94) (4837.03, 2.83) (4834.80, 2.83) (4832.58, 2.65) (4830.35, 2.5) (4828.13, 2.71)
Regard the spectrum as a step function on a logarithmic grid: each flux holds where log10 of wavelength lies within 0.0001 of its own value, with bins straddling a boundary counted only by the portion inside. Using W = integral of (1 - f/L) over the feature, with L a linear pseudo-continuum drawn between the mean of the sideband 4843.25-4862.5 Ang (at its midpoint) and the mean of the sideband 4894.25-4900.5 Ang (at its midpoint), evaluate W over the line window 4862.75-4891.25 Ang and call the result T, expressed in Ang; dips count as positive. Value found 1.1 Ang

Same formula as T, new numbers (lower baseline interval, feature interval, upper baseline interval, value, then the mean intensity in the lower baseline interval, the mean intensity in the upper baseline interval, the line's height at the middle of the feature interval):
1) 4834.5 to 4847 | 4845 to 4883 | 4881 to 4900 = 2.9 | 2.71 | 2.56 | 2.64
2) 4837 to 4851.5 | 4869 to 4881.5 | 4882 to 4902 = 0.7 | 2.66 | 2.57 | 2.6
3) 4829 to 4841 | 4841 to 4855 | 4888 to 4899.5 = 0.9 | 2.73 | 2.49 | 2.68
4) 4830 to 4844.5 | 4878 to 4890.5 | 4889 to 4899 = 0.0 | 2.69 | 2.51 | 2.54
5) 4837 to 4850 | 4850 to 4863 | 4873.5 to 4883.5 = 1.0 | 2.63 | 2.54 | 2.6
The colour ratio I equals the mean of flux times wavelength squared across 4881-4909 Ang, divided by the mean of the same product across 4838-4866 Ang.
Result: 1.07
